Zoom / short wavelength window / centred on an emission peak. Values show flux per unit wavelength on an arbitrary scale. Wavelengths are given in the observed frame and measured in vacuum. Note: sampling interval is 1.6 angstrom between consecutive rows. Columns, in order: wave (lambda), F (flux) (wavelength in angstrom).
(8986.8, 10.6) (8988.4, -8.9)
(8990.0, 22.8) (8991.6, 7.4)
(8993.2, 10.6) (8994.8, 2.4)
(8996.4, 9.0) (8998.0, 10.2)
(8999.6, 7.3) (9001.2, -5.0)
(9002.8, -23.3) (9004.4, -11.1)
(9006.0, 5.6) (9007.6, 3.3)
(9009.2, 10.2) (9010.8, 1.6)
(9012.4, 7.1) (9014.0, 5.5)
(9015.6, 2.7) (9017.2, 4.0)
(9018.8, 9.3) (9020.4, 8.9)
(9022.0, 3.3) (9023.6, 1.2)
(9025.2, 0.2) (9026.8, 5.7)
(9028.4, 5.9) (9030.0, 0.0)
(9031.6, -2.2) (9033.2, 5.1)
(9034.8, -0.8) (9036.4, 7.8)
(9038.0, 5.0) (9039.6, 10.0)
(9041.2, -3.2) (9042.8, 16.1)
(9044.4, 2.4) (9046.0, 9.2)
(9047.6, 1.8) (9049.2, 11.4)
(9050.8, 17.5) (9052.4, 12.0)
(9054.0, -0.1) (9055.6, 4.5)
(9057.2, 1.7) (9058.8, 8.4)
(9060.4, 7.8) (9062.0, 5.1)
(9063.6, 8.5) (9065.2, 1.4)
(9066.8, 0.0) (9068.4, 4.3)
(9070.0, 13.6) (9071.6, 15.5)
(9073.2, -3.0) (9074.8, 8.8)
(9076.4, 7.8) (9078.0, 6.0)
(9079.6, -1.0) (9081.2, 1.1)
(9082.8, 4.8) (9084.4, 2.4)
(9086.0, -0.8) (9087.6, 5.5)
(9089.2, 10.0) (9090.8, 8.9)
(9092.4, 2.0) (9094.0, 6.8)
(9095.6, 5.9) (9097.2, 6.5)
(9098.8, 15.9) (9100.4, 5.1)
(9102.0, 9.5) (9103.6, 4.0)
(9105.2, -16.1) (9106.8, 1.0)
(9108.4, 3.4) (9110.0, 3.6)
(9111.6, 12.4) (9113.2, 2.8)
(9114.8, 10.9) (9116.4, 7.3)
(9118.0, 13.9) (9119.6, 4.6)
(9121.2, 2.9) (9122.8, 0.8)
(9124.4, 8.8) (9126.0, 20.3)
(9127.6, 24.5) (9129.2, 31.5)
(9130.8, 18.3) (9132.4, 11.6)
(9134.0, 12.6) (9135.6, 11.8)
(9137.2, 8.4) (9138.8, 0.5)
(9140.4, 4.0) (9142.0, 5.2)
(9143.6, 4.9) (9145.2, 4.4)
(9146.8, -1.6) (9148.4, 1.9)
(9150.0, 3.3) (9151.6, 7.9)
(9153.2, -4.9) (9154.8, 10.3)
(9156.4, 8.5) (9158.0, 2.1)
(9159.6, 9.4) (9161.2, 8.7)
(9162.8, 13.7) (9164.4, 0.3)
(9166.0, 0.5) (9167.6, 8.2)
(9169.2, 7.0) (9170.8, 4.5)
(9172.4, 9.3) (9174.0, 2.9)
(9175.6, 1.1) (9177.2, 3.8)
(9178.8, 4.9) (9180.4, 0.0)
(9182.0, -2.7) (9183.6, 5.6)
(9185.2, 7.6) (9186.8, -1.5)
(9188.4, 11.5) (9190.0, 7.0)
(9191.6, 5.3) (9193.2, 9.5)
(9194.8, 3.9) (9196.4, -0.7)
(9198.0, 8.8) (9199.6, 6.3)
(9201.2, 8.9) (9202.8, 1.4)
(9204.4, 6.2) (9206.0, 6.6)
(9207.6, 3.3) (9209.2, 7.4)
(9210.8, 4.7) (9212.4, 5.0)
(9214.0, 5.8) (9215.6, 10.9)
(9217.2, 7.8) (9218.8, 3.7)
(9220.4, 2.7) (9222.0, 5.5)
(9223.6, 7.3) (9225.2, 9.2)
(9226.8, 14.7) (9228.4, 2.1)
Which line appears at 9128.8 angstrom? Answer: Hbeta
